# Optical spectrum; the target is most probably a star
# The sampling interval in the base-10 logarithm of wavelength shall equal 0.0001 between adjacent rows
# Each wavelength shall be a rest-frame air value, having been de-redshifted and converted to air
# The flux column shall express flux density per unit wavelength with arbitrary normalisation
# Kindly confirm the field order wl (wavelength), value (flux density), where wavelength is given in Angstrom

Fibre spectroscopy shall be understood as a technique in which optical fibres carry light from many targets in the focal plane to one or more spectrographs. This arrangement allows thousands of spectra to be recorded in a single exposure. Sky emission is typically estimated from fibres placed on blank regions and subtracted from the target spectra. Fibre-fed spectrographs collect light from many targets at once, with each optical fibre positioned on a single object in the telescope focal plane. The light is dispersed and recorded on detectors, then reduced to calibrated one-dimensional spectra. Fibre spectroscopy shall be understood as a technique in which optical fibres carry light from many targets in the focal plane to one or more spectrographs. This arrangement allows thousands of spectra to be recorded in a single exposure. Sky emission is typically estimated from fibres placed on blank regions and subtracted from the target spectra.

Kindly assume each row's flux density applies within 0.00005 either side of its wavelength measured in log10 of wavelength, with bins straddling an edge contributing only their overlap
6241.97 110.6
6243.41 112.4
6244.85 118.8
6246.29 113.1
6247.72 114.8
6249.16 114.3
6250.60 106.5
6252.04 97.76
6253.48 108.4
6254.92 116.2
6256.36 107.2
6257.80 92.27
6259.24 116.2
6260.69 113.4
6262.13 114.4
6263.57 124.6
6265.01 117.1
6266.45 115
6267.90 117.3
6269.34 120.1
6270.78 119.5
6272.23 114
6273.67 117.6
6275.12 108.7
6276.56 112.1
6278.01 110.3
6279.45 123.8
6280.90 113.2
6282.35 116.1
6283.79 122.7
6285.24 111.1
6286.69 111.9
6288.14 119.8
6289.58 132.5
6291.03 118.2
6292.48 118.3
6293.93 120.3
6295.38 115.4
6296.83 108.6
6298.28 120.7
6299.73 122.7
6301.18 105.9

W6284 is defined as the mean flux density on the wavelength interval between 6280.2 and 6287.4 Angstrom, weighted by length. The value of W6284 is 115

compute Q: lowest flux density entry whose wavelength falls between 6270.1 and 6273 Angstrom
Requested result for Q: 114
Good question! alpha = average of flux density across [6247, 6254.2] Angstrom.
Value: 108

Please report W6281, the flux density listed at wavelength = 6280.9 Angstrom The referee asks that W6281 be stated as 113.2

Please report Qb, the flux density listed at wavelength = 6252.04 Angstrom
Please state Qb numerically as 97.76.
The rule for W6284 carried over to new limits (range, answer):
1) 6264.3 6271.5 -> 118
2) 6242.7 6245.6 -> 115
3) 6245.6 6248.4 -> 114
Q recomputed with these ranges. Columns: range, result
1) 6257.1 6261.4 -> 92.27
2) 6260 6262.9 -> 113.4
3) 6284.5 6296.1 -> 111.1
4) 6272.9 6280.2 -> 108.7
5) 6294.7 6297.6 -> 108.6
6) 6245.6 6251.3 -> 106.5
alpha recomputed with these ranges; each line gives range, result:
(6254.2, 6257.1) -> 112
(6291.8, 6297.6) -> 116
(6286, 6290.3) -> 122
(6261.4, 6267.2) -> 118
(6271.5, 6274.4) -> 116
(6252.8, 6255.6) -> 112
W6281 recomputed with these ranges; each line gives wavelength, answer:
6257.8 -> 92.27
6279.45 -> 123.8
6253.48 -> 108.4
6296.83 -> 108.6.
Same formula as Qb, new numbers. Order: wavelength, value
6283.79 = 122.7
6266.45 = 115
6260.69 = 113.4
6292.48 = 118.3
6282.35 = 116.1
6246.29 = 113.1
